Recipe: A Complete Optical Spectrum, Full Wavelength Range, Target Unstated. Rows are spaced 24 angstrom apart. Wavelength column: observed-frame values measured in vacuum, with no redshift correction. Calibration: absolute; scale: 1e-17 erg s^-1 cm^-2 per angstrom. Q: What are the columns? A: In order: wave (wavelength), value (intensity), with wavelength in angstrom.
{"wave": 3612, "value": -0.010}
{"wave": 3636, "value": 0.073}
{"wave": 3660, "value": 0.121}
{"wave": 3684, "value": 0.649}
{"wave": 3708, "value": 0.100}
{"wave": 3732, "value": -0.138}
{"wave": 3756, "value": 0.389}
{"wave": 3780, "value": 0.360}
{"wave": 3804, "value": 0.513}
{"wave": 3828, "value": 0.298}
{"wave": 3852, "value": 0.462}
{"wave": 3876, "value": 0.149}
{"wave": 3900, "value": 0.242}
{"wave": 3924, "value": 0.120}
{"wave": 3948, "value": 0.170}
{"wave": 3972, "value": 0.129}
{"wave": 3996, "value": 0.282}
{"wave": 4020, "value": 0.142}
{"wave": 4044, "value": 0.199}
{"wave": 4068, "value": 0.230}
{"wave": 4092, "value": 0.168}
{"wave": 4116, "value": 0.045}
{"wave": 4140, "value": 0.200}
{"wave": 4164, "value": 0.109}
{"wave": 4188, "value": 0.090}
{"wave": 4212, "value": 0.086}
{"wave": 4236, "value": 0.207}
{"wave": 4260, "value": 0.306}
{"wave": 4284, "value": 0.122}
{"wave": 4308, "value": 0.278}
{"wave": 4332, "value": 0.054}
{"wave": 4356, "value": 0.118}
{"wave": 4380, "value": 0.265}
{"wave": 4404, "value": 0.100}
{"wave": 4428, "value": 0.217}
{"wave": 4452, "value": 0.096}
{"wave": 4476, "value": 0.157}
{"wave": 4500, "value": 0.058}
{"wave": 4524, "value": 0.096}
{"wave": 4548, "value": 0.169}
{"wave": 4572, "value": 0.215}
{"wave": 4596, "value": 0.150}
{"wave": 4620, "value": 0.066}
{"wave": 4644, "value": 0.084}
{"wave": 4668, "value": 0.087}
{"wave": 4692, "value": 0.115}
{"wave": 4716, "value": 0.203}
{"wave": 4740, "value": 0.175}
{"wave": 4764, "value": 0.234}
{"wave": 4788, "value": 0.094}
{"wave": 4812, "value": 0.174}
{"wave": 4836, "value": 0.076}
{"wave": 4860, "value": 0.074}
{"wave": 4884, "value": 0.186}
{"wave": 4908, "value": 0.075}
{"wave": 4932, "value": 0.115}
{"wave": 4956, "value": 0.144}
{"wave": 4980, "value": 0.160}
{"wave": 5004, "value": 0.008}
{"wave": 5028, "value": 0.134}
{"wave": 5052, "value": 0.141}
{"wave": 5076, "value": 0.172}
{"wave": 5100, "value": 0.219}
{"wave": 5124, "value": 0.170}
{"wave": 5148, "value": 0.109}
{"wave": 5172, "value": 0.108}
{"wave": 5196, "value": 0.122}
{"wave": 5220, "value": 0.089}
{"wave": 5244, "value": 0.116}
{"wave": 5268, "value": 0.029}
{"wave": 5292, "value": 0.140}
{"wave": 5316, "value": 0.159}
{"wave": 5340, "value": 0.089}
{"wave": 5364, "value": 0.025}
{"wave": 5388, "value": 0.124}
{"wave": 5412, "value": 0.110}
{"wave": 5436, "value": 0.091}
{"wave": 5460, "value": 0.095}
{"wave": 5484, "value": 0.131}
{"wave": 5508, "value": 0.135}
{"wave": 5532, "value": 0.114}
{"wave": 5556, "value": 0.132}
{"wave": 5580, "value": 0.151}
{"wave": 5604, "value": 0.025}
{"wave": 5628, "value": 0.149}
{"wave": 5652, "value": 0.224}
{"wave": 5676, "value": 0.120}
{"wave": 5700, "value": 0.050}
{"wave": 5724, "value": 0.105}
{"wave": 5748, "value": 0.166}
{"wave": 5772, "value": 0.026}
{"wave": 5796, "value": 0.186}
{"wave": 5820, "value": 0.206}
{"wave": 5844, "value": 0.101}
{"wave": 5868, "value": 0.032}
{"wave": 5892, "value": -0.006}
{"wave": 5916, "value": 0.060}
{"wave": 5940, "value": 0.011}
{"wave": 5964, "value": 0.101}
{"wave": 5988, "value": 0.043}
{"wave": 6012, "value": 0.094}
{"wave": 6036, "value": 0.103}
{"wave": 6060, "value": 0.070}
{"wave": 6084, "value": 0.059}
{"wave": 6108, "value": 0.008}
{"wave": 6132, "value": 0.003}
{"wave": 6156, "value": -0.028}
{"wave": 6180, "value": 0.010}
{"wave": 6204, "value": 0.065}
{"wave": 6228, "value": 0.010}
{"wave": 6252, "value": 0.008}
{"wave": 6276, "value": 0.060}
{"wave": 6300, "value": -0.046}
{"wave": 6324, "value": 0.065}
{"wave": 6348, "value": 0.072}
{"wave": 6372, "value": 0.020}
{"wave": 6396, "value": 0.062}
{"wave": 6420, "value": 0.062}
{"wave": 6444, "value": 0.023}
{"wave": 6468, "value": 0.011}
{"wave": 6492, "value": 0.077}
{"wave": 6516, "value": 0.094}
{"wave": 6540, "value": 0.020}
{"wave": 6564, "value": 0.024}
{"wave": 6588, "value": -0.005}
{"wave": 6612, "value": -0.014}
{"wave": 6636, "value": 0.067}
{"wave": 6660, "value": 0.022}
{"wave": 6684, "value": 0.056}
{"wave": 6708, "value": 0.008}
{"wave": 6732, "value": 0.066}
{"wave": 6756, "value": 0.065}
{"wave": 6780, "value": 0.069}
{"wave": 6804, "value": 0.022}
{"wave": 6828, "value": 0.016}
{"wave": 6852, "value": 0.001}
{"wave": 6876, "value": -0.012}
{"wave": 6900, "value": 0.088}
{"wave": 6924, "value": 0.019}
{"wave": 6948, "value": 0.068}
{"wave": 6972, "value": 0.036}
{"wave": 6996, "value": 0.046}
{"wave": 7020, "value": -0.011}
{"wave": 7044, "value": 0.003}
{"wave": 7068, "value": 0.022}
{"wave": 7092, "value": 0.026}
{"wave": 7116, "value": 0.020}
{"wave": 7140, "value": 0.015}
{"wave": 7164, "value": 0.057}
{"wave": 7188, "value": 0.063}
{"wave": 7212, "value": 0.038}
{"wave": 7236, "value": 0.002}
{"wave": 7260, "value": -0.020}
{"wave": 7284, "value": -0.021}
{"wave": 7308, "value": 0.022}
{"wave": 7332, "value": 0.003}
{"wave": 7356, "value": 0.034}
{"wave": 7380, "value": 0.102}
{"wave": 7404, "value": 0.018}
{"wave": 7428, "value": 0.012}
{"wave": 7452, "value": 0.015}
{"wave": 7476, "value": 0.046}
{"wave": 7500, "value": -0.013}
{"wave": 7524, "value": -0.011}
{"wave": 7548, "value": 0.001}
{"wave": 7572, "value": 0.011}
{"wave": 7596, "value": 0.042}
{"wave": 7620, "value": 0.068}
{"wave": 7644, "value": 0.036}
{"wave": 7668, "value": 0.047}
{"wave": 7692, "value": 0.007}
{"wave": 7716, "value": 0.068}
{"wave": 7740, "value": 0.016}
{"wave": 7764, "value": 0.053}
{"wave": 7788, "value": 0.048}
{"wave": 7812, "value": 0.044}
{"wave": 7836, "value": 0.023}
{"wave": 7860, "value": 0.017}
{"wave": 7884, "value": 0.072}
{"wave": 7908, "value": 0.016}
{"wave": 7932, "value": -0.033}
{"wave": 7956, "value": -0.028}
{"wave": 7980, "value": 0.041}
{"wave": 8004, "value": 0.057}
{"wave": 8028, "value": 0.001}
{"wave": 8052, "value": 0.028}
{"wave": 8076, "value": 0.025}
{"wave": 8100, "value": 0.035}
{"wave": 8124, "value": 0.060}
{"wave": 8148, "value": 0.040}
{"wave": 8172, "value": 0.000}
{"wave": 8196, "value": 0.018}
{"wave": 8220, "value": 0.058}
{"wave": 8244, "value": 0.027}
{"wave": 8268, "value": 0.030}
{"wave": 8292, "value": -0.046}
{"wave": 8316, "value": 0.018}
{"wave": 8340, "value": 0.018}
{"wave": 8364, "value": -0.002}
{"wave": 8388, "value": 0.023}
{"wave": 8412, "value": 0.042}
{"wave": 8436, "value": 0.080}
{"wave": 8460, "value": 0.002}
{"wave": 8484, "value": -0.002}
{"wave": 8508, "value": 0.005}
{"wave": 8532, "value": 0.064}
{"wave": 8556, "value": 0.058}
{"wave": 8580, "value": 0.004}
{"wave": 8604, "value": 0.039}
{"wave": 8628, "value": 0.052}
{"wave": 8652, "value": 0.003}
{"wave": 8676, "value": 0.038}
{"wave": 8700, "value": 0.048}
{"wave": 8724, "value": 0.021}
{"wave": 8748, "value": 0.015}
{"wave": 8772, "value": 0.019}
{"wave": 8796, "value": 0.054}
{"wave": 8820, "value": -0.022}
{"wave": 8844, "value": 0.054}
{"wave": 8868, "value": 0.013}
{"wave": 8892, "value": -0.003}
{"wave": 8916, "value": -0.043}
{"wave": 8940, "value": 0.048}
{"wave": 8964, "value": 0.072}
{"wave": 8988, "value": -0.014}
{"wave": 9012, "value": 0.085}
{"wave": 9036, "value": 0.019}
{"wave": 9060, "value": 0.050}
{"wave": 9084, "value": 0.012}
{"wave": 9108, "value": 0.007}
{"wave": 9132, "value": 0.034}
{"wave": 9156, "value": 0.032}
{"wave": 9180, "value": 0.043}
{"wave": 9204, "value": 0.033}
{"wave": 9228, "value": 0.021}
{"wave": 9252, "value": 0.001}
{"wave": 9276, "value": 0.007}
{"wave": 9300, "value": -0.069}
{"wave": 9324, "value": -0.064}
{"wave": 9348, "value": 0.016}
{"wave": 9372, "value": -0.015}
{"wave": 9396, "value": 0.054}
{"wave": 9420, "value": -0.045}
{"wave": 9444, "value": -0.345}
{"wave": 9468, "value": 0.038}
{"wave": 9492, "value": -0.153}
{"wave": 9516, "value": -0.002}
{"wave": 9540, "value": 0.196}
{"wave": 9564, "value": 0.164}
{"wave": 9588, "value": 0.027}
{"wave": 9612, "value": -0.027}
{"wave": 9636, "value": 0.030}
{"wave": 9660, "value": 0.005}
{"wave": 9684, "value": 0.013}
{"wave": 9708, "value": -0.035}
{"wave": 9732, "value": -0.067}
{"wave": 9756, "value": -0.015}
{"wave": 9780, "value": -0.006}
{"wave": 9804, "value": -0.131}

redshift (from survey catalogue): 1.562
